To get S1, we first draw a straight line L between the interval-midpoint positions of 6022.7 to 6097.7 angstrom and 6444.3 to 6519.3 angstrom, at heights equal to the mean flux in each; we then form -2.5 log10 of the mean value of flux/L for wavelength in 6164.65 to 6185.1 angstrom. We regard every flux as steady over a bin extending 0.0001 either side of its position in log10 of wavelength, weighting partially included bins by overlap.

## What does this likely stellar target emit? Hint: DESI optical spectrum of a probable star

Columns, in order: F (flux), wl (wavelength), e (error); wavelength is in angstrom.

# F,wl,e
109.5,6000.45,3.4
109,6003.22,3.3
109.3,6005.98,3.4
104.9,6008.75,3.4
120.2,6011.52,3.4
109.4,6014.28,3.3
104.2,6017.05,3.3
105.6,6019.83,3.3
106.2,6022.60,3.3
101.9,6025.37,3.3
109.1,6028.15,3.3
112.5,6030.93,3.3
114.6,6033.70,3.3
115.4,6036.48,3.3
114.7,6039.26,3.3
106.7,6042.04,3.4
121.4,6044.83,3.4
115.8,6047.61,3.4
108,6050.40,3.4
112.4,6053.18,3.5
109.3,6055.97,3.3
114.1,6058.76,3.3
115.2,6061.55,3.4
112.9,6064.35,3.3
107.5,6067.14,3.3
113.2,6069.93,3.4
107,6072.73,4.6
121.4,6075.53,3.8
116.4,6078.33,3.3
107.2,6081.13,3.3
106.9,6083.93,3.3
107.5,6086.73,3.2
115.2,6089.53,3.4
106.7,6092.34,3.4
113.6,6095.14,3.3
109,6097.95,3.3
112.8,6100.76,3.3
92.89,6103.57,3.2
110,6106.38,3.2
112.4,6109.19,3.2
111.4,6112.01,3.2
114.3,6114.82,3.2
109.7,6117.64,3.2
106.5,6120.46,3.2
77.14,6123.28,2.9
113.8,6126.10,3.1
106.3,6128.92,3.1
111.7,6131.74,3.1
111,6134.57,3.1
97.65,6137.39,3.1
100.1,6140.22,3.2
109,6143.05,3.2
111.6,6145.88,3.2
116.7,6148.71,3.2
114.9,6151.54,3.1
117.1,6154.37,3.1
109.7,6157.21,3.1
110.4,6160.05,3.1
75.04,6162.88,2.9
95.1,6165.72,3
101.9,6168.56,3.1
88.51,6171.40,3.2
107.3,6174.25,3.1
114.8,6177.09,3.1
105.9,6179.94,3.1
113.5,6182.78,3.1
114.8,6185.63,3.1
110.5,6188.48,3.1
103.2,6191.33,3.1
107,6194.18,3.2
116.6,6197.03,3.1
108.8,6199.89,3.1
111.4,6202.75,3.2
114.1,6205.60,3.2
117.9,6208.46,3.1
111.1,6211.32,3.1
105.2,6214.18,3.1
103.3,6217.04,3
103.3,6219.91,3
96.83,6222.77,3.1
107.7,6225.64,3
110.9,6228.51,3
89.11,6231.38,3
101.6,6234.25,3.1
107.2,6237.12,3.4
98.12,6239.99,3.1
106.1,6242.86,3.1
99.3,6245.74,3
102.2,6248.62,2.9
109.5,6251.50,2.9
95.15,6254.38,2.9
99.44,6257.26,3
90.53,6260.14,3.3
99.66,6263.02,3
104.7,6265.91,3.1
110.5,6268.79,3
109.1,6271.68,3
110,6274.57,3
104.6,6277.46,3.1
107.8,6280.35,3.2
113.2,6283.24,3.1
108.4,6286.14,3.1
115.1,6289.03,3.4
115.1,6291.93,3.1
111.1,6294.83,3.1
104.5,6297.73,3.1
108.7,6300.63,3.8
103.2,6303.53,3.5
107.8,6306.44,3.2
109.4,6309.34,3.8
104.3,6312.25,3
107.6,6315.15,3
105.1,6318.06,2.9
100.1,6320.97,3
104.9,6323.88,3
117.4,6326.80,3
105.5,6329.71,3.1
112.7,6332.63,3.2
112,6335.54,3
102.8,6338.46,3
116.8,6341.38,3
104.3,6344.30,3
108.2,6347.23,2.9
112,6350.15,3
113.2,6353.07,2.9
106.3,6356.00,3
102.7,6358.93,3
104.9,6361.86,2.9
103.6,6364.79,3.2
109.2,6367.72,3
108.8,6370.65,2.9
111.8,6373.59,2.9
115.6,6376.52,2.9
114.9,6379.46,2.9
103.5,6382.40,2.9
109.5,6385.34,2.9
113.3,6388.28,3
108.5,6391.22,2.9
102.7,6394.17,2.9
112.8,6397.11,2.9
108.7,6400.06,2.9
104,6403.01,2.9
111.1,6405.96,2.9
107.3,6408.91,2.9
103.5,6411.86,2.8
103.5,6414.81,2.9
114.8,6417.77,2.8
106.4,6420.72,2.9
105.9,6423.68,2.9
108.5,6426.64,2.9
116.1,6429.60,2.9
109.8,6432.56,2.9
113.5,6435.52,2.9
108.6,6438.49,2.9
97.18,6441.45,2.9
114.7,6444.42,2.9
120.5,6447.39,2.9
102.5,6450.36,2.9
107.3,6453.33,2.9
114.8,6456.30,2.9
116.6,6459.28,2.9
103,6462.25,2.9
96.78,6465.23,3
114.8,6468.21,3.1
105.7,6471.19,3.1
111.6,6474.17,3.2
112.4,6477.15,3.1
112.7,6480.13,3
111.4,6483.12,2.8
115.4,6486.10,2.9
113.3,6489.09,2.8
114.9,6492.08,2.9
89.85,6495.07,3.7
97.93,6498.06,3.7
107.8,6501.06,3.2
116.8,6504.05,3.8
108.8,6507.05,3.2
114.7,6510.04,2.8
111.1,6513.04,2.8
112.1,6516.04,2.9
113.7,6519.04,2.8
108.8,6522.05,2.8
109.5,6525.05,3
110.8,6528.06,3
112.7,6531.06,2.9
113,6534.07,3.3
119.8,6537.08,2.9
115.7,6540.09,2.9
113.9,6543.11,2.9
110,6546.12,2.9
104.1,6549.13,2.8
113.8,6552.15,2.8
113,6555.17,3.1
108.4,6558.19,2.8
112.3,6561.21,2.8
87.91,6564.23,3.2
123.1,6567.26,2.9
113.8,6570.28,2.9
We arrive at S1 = 0.067 mag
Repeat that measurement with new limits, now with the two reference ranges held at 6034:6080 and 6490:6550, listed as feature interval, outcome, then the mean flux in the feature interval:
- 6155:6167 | 0.14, 98.8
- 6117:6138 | 0.08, 104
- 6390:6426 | 0.04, 107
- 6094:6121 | 0.04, 109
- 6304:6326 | 0.06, 106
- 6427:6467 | 0.01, 109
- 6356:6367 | 0.07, 104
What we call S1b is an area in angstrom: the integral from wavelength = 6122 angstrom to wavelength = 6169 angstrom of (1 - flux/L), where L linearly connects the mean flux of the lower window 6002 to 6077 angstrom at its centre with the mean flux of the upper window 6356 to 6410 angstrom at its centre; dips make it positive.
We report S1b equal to 2.37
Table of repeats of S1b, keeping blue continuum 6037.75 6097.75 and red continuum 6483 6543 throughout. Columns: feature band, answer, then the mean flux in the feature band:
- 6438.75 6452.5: 0.31 angstrom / 109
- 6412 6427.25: 0.52 angstrom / 107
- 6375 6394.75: 0.22 angstrom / 110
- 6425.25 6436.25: -0.07 angstrom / 112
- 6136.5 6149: 0.59 angstrom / 106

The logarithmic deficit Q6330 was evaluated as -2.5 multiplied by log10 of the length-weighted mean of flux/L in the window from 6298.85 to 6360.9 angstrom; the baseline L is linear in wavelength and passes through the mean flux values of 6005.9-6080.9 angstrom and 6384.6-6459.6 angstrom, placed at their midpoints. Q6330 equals 0.019 mag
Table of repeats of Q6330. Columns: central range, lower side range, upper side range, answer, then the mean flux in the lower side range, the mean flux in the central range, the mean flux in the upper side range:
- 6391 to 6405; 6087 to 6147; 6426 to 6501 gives 0.015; 107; 107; 109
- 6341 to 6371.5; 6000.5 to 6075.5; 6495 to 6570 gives 0.027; 111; 108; 110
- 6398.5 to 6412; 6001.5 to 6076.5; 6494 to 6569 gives 0.031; 111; 107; 110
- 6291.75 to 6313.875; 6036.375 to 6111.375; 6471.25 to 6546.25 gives 0.035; 111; 108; 111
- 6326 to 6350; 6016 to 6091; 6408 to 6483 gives -0.001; 111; 110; 109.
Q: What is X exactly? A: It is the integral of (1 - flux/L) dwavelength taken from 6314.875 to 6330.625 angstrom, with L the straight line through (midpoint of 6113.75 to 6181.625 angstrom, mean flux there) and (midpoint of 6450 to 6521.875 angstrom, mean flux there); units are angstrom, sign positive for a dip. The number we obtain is 0.1 angstrom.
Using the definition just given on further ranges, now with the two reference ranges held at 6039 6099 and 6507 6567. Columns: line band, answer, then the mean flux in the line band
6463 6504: 1.0 angstrom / 108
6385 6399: 0.2 angstrom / 109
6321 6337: 0.3 angstrom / 110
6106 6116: 0.0 angstrom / 112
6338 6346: 0.2 angstrom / 109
